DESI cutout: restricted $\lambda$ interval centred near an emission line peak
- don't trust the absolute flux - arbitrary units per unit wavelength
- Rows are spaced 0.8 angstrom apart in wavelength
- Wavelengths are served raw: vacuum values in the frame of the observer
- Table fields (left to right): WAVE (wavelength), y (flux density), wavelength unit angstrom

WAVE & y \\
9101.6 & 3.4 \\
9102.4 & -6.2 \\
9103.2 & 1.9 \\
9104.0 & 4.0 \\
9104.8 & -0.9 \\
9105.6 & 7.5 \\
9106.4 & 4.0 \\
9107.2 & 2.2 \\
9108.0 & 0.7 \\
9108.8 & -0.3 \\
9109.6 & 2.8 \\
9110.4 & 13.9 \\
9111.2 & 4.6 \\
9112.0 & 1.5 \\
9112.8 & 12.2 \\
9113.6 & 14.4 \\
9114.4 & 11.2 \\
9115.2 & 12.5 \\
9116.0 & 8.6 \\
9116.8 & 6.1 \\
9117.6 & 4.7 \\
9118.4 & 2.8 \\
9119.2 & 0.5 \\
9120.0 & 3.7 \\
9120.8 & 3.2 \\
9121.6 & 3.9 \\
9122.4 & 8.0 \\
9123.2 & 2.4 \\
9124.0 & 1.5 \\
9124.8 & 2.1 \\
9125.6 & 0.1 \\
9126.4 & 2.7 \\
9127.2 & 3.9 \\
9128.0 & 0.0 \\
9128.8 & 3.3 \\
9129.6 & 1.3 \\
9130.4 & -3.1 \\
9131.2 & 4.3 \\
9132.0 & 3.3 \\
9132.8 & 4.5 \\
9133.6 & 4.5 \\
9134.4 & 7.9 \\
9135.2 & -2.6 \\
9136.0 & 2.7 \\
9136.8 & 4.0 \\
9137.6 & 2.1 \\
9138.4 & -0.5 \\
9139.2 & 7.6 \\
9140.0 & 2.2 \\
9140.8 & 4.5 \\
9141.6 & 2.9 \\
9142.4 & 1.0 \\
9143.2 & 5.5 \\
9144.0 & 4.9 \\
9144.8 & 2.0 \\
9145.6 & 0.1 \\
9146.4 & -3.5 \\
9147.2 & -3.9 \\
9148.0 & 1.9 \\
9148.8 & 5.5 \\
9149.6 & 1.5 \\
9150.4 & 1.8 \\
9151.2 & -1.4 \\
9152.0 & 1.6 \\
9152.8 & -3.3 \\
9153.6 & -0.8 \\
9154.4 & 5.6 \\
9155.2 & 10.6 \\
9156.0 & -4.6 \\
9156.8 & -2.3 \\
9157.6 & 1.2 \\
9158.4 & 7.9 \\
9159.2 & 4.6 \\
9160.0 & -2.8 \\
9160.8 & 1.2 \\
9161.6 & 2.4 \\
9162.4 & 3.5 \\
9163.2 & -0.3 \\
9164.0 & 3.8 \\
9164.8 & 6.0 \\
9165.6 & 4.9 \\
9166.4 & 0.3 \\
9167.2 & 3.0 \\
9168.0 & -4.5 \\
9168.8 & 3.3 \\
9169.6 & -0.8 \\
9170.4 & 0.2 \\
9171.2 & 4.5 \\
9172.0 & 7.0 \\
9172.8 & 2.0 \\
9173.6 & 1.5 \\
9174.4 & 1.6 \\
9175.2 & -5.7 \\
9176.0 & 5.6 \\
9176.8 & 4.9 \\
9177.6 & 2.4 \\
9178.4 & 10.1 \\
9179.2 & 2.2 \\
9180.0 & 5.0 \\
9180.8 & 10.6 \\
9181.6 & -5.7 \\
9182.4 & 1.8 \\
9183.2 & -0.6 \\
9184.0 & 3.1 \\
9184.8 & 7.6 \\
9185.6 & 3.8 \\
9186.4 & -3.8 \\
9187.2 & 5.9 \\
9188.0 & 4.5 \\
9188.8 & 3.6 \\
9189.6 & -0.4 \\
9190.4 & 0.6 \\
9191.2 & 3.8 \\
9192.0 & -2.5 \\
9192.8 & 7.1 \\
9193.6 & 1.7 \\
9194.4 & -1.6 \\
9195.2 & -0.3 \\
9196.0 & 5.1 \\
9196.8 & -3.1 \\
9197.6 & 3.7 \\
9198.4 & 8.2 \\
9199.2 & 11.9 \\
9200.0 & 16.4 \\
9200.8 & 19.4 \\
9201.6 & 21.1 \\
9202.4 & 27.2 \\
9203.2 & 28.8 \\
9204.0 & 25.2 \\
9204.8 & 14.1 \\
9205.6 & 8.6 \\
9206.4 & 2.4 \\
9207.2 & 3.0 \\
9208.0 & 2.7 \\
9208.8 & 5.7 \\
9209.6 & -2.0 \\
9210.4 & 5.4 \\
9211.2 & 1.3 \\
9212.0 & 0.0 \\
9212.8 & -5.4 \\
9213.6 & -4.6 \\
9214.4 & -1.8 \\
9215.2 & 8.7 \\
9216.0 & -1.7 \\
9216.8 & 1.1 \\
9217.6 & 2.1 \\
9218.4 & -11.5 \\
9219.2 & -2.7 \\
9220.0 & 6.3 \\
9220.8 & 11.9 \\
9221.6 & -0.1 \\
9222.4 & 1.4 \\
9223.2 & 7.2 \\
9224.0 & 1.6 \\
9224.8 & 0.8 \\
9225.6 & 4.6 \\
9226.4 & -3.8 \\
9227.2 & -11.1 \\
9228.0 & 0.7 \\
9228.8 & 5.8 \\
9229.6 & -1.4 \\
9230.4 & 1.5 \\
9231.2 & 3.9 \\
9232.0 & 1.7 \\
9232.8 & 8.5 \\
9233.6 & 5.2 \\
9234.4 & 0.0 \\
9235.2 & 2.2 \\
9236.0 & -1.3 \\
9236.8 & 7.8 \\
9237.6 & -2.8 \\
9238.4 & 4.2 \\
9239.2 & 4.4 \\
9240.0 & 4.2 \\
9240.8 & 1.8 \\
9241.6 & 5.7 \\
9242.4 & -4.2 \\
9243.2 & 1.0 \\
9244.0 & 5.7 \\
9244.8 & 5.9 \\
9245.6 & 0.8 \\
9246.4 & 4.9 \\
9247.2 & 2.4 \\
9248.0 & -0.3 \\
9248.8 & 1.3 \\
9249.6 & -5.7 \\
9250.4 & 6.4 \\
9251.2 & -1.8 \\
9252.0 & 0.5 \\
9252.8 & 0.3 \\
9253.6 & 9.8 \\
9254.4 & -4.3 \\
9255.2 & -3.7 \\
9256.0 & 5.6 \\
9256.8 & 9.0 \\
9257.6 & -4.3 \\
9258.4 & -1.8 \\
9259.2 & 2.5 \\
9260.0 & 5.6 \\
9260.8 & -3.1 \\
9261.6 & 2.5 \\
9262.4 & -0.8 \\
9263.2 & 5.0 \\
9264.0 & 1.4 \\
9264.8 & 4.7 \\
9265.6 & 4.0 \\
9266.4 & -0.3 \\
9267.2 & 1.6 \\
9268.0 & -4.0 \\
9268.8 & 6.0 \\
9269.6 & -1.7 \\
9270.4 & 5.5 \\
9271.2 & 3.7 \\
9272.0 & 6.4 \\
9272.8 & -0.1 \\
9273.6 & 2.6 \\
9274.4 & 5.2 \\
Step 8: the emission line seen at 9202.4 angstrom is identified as [O III]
